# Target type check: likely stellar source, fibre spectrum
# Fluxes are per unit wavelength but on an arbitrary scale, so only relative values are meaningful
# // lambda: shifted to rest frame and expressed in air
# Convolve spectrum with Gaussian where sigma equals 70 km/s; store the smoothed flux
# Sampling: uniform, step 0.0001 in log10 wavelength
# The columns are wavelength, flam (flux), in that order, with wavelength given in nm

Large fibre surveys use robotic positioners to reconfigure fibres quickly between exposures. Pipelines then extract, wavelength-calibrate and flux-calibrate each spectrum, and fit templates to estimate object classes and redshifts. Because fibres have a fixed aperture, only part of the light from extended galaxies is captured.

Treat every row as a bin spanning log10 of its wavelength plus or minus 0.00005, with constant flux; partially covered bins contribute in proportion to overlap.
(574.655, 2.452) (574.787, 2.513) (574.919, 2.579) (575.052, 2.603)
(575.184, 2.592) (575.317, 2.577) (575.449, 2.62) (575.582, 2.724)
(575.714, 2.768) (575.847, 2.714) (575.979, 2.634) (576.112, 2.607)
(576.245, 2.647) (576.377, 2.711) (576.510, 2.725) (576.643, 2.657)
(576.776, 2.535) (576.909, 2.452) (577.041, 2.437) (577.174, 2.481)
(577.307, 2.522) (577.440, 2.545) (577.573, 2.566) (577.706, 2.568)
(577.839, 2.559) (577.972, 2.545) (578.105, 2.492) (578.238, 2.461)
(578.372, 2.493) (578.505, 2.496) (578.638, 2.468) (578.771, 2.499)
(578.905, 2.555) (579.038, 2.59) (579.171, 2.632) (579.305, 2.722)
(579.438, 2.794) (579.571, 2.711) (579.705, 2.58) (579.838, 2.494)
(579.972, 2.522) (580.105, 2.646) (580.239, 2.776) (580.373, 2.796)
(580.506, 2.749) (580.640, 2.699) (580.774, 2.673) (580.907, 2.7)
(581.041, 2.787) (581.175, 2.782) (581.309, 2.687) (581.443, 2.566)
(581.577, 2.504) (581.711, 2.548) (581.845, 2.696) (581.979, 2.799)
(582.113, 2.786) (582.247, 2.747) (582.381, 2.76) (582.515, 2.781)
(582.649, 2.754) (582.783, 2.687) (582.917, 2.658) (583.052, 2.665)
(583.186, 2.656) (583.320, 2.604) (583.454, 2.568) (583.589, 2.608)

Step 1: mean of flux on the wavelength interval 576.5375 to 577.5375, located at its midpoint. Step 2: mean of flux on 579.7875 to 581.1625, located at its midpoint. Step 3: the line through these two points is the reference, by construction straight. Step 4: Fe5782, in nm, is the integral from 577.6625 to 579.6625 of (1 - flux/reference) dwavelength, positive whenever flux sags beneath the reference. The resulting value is 0.02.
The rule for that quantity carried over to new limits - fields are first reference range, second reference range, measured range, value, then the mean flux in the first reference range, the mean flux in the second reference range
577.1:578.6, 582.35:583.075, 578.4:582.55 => -0.05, 2.52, 2.72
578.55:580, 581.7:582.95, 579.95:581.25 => -0.03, 2.6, 2.73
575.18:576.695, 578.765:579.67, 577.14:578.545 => 0.07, 2.67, 2.65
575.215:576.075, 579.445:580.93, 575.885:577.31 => 0.04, 2.67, 2.67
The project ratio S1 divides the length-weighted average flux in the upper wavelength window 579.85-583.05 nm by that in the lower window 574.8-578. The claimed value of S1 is 1.04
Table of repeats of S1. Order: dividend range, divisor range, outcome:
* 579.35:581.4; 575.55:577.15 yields 1.02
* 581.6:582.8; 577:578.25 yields 1.08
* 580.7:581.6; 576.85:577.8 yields 1.07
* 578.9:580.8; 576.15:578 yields 1.04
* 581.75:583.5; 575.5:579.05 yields 1.05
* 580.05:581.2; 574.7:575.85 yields 1.04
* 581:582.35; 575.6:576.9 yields 1.01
